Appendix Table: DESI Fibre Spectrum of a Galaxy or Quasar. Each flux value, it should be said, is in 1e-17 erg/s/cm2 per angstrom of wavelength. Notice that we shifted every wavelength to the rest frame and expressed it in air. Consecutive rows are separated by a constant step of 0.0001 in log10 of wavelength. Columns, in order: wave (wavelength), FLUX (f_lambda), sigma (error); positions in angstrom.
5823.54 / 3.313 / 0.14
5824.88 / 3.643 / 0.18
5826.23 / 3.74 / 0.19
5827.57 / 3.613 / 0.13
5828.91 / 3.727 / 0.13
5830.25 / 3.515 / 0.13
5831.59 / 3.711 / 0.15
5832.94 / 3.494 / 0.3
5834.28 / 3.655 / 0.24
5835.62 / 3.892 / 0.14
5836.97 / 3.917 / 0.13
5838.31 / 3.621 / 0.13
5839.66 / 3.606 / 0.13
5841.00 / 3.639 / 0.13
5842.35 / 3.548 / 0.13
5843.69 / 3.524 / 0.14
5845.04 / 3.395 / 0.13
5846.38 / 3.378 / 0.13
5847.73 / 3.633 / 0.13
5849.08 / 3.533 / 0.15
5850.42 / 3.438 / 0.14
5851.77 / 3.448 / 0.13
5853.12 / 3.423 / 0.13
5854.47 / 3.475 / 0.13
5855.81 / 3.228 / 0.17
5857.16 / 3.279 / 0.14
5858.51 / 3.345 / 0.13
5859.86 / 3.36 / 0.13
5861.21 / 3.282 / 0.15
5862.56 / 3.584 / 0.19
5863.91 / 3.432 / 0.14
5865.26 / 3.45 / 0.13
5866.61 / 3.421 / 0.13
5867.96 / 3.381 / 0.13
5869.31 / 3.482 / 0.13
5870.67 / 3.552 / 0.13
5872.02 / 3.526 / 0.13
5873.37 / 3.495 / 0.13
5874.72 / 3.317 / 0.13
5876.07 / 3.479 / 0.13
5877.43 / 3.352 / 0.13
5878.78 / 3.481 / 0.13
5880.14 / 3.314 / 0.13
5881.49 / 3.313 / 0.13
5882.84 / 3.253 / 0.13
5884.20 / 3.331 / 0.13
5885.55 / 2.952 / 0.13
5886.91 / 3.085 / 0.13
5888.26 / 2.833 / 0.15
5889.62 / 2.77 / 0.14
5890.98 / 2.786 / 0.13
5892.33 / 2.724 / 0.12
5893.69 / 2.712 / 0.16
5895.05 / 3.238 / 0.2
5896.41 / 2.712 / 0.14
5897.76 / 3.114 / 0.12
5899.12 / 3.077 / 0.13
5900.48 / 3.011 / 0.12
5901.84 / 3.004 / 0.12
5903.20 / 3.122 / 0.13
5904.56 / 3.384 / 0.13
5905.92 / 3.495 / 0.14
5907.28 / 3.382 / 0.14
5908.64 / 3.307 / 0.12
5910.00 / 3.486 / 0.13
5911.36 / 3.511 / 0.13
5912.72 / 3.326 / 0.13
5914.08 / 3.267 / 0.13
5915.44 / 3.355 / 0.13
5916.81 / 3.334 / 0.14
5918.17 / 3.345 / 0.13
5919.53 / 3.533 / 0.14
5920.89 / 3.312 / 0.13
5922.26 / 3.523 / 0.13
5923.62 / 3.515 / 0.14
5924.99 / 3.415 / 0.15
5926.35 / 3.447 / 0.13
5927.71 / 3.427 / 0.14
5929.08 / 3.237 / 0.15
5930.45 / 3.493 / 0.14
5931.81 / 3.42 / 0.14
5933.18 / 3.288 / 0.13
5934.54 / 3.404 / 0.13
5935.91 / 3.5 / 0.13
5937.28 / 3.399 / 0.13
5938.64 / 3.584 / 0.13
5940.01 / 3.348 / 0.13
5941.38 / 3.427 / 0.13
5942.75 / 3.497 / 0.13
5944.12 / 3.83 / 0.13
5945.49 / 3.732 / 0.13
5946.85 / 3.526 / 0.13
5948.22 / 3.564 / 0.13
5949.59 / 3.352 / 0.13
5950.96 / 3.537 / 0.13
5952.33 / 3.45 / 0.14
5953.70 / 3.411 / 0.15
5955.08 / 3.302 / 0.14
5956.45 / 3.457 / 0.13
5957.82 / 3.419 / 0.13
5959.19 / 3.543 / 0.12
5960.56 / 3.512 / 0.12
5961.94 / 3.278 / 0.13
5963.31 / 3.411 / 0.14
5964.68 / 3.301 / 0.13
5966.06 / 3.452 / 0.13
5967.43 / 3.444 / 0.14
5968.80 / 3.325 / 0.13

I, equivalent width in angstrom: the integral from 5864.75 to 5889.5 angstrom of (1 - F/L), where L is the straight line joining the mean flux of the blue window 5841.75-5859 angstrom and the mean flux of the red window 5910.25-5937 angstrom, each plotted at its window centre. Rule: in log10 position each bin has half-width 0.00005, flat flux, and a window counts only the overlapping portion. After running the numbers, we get 0.7 angstrom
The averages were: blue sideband 3.44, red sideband 3.4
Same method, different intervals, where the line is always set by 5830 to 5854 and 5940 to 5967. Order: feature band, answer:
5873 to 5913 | 3.99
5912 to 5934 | 0.68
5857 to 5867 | 0.44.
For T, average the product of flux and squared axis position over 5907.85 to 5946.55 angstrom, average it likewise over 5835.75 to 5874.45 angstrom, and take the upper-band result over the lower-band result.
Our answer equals 1.0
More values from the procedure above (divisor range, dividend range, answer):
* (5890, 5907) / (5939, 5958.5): 1.17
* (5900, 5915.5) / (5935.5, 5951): 1.08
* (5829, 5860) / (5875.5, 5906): 0.89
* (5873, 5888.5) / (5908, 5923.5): 1.05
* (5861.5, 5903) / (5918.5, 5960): 1.10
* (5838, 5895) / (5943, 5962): 1.08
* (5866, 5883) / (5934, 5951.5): 1.05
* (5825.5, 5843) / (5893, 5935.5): 0.92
